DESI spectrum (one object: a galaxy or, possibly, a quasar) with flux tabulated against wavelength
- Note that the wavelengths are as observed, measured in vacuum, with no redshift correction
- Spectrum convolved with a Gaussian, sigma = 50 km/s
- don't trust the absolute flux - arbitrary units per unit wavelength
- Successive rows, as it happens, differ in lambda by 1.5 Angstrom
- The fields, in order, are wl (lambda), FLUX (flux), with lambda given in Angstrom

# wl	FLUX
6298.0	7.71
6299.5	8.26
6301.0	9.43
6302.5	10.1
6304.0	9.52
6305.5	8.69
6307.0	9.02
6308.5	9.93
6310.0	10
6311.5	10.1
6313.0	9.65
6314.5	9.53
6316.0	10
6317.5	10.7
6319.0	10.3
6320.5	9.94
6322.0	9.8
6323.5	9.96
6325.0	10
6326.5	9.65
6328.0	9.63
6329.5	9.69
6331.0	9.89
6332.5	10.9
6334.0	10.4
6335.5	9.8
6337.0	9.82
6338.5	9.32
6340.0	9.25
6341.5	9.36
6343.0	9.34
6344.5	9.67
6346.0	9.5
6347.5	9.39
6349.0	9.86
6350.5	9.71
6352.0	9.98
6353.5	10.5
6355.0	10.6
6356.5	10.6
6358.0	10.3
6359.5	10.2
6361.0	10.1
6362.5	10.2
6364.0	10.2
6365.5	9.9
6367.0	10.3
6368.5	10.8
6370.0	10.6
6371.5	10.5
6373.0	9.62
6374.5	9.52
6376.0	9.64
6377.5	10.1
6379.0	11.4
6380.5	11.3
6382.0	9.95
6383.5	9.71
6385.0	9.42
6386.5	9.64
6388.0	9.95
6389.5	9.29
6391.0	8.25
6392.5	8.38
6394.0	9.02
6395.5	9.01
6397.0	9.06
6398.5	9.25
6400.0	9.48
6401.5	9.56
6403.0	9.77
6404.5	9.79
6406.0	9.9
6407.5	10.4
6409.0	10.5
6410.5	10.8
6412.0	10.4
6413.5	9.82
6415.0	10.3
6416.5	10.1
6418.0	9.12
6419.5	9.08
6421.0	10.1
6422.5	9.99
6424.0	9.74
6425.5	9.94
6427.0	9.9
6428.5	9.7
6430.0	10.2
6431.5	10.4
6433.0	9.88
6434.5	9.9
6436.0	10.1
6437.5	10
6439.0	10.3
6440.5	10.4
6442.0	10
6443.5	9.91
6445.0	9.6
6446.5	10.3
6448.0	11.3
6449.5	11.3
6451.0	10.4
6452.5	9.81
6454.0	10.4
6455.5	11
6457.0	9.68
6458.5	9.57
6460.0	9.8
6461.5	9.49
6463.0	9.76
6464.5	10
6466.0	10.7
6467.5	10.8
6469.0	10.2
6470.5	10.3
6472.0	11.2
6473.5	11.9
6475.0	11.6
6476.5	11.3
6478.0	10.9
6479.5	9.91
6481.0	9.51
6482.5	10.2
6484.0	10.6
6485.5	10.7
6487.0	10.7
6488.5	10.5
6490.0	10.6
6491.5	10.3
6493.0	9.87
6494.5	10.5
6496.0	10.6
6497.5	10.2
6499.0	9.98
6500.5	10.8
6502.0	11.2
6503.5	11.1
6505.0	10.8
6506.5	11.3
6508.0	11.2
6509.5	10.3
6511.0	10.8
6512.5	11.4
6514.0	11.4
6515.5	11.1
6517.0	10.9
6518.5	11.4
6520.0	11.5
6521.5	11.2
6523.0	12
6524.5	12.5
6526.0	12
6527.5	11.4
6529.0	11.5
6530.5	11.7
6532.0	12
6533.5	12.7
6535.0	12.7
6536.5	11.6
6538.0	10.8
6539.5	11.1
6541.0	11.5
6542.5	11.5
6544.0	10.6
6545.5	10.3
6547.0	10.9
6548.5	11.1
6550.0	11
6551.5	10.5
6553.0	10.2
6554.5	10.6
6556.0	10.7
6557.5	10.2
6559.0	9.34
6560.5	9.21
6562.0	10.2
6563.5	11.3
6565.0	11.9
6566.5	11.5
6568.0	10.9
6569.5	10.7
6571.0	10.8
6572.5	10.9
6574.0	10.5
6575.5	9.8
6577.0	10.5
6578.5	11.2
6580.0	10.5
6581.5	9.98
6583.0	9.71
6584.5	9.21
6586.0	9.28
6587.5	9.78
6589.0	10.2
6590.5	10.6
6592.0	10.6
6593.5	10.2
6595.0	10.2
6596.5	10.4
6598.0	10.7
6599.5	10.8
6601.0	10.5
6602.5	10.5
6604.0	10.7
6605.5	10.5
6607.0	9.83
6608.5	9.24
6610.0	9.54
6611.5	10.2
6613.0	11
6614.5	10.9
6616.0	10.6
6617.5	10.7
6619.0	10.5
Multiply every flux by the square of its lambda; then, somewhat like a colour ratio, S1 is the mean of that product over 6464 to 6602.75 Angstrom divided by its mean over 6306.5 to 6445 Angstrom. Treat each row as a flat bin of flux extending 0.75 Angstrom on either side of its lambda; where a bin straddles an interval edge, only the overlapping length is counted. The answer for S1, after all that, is 1.1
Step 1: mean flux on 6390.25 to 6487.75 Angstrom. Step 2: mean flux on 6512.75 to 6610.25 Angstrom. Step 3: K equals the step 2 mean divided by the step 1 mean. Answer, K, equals 1.1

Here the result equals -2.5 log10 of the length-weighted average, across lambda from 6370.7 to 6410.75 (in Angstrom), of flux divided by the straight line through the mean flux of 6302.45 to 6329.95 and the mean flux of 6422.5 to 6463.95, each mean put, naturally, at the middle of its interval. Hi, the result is 0.03 mag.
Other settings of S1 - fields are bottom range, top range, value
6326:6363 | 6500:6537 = 1.22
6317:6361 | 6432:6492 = 1.09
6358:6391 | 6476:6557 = 1.14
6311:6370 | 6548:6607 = 1.13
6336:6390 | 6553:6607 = 1.11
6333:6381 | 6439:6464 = 1.04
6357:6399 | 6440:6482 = 1.08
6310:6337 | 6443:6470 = 1.07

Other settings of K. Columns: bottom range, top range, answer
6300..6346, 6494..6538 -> 1.16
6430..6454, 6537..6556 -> 1.06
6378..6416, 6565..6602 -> 1.07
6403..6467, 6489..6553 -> 1.10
